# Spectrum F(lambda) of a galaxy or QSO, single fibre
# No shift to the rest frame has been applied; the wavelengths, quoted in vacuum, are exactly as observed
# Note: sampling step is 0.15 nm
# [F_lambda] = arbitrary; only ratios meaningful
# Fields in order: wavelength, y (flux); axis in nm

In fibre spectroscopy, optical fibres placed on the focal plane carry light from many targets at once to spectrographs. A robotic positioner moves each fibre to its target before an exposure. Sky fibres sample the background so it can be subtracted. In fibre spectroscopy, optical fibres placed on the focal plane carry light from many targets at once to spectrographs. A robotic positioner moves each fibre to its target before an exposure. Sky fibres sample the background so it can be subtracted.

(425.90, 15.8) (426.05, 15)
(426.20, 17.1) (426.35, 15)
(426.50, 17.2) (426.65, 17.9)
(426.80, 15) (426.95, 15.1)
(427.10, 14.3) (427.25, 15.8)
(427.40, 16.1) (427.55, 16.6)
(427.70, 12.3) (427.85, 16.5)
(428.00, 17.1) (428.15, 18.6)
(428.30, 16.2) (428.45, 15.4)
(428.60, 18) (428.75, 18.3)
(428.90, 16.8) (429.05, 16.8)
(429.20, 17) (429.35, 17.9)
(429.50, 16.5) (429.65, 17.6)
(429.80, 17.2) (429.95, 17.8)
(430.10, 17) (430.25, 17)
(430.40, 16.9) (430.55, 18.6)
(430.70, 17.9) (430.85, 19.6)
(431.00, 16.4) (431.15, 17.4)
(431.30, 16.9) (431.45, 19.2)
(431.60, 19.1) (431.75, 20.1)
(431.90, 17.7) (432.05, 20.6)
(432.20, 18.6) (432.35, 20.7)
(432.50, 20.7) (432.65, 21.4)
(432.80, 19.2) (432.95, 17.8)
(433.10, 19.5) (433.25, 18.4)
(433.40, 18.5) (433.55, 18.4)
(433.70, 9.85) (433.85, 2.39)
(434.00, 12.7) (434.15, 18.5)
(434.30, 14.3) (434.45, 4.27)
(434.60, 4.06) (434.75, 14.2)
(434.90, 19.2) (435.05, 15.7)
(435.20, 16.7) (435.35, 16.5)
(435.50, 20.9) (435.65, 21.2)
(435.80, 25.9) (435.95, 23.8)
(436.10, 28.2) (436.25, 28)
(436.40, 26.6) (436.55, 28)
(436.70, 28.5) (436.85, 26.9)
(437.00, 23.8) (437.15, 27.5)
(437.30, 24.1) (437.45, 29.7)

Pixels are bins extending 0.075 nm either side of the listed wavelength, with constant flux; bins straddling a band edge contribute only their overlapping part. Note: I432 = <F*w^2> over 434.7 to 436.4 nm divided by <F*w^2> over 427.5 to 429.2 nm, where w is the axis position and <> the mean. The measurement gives 1.32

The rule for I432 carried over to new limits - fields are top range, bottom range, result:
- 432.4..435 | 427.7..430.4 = 0.90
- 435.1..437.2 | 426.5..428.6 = 1.58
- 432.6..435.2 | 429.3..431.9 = 0.83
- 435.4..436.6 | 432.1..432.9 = 1.27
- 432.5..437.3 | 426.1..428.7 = 1.23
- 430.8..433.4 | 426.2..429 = 1.19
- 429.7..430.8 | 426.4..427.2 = 1.12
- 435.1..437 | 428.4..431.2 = 1.43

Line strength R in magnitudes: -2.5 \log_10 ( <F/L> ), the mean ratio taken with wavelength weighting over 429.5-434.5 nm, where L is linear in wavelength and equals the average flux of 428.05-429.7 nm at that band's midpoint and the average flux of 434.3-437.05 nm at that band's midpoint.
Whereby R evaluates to 0.09 mag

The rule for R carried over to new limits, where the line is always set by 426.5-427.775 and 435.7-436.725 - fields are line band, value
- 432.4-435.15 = 0.49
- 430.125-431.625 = 0.13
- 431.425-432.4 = 0.11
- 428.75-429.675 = 0.06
